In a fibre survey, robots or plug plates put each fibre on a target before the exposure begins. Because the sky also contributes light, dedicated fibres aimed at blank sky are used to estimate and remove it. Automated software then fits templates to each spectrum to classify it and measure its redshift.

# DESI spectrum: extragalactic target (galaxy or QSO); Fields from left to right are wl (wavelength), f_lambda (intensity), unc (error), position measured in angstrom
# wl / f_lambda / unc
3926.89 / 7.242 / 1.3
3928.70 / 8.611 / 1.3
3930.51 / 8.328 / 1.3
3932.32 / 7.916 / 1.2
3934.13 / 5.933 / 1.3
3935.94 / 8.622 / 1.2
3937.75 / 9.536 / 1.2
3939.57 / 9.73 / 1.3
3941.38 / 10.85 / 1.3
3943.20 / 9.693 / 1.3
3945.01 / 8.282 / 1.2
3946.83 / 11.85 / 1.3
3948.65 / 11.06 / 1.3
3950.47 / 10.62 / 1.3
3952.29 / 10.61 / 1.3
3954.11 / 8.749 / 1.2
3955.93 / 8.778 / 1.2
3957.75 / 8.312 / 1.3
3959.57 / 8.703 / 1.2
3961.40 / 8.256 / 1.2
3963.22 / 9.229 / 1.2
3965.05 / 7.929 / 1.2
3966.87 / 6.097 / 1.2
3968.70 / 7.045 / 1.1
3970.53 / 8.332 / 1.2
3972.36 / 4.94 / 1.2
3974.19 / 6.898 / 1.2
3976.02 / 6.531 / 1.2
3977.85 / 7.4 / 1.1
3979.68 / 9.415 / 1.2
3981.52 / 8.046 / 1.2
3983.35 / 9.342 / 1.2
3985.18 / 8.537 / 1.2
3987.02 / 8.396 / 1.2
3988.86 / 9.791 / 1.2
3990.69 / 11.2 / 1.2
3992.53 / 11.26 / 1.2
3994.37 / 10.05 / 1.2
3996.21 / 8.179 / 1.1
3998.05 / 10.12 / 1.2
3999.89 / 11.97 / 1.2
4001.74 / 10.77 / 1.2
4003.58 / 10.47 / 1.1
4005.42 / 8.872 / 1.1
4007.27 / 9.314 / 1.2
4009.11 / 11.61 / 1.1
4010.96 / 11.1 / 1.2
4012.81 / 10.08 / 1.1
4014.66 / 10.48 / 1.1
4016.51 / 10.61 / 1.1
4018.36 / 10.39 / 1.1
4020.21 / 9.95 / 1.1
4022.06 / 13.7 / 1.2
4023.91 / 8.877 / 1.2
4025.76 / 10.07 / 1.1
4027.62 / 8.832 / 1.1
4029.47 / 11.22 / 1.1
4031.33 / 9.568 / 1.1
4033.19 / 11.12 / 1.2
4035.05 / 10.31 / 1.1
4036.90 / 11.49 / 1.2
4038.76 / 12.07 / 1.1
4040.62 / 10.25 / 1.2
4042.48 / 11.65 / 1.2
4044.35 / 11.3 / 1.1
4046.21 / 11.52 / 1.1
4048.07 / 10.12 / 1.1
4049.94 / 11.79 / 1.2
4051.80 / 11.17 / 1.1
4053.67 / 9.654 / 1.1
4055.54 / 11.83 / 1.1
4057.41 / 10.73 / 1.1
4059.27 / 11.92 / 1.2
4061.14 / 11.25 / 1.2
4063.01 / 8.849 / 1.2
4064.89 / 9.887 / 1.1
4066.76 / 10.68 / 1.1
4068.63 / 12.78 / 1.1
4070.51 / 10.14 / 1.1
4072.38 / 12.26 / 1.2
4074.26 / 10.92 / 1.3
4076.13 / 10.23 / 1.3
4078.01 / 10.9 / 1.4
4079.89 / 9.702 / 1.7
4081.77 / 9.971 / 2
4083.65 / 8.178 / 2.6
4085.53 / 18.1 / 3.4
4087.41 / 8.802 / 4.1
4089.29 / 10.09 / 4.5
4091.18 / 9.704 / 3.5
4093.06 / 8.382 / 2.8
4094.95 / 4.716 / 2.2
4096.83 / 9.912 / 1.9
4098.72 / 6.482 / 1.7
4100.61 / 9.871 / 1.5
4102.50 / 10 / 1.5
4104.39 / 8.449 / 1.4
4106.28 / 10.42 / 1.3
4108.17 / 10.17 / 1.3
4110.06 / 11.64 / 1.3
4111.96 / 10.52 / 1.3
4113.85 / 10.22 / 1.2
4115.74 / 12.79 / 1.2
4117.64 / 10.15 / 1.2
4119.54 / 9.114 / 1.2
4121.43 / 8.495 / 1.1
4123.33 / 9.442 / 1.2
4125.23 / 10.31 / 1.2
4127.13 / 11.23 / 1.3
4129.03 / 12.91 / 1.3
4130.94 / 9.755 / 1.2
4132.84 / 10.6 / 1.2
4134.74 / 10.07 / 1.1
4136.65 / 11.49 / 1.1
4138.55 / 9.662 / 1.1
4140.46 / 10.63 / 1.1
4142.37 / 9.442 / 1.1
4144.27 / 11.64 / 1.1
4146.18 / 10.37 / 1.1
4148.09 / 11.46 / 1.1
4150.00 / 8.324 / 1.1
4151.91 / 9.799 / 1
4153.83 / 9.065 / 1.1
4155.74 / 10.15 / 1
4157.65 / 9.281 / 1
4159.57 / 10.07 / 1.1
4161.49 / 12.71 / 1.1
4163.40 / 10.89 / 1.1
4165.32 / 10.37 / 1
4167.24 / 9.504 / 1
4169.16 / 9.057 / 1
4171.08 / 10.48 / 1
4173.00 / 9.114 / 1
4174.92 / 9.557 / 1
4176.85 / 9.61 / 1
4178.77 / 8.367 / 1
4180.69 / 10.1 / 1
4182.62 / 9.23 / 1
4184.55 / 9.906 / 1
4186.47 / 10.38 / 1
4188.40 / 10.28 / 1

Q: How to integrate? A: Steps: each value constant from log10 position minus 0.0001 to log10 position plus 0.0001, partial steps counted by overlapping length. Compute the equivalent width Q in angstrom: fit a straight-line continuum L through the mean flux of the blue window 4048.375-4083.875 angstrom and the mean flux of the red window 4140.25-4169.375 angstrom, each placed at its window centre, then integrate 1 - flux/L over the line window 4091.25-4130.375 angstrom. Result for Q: 2.5 angstrom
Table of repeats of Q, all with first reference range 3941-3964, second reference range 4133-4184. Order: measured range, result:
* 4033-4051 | -2.6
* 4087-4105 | 2.3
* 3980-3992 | 0.5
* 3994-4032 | -2.3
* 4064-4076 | -1.5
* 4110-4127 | -0.6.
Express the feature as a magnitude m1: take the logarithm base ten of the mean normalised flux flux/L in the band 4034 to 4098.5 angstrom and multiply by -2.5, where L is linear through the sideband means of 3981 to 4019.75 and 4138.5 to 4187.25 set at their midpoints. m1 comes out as -0.059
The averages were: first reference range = 10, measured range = 10.6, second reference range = 9.97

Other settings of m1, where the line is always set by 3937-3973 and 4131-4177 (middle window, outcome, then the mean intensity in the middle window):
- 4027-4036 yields -0.09 mag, 10.3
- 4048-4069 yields -0.14 mag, 10.9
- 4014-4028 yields -0.12 mag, 10.4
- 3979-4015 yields -0.08 mag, 9.94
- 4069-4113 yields -0.03 mag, 10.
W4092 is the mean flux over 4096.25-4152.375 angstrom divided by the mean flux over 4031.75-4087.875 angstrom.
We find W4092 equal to 0.93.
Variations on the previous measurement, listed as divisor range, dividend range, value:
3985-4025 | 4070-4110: 0.96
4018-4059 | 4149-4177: 0.91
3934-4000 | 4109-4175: 1.15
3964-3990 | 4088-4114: 1.19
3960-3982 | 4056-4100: 1.36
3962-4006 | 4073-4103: 1.11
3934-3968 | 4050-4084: 1.17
